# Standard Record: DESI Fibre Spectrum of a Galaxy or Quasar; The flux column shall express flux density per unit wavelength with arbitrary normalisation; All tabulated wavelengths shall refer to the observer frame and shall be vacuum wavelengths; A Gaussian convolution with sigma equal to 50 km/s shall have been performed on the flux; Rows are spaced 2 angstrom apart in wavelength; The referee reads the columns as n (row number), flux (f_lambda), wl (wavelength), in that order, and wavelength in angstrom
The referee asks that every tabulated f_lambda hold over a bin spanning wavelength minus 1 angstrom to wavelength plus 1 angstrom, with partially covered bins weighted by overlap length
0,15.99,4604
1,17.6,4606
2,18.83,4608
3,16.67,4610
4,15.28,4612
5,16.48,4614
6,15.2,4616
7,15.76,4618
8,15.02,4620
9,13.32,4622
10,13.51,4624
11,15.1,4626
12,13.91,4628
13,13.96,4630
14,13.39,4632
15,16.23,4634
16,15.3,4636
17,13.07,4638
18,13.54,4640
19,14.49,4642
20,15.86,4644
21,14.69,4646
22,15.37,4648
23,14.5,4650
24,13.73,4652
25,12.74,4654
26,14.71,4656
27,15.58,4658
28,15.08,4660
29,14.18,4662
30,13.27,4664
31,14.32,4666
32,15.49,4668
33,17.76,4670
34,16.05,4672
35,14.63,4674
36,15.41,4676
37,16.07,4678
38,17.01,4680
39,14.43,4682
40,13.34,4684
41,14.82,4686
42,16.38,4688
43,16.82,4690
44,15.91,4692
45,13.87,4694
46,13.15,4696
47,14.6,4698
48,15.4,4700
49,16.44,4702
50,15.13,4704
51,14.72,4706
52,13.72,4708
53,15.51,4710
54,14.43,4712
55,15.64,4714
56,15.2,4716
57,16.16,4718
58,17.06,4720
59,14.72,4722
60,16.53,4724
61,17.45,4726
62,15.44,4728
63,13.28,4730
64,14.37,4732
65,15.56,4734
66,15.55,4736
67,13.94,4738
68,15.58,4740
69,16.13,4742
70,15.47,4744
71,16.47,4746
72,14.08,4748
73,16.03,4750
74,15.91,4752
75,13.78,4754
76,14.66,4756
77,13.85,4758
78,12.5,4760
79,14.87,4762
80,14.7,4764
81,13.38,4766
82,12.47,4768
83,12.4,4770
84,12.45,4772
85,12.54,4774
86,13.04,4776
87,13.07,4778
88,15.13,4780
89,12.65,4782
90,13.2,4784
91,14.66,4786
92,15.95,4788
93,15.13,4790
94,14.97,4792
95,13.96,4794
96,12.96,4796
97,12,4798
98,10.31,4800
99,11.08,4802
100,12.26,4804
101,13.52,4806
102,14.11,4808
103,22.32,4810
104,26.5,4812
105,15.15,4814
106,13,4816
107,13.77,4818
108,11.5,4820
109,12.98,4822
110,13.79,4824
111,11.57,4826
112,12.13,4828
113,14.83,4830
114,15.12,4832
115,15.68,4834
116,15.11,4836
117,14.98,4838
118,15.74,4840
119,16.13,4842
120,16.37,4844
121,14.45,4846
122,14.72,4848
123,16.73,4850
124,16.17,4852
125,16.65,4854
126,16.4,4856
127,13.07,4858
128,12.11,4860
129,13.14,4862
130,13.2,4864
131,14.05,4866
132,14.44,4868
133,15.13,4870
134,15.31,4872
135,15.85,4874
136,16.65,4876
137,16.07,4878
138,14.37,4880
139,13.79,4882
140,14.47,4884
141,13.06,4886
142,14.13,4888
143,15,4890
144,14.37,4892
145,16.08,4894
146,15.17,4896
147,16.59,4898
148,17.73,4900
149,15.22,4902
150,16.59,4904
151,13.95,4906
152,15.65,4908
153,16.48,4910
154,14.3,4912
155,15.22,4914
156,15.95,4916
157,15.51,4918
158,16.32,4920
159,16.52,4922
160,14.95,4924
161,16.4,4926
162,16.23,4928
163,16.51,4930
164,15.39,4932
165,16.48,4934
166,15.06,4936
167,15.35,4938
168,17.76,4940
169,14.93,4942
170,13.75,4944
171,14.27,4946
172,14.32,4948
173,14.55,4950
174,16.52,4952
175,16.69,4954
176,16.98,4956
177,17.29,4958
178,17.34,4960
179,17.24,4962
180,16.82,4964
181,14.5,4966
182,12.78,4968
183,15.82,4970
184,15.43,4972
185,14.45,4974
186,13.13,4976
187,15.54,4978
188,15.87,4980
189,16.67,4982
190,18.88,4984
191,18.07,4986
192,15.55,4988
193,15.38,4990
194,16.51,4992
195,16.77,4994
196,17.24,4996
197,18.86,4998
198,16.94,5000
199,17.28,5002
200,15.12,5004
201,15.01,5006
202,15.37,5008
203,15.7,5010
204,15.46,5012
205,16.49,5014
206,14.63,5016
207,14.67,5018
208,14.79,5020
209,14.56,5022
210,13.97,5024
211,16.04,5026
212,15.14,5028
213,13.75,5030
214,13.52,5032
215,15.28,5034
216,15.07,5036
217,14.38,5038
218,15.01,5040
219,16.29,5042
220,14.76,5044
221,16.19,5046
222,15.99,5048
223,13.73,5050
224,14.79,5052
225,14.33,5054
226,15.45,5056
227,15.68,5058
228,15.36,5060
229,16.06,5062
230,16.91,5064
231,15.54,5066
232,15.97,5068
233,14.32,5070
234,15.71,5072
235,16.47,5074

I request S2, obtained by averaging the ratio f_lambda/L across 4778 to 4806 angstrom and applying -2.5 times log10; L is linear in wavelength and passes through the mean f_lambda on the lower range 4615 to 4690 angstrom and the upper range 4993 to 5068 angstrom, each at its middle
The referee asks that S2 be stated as 0.127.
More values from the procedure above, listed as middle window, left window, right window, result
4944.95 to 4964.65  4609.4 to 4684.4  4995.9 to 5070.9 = -0.06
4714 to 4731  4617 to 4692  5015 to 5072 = -0.06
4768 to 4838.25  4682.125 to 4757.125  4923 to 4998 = 0.10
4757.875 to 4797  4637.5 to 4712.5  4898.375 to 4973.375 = 0.12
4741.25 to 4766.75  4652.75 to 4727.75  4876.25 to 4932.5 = 0.04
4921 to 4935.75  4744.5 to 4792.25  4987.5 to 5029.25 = -0.06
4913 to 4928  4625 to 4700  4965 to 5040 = -0.04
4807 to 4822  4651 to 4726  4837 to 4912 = -0.09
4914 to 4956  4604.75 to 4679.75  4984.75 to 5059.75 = -0.02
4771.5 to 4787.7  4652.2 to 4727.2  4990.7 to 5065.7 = 0.14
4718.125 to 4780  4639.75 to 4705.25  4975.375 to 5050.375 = 0.04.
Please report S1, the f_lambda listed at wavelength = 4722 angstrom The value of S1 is 14.72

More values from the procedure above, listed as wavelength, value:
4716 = 15.2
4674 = 14.63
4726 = 17.45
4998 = 18.86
